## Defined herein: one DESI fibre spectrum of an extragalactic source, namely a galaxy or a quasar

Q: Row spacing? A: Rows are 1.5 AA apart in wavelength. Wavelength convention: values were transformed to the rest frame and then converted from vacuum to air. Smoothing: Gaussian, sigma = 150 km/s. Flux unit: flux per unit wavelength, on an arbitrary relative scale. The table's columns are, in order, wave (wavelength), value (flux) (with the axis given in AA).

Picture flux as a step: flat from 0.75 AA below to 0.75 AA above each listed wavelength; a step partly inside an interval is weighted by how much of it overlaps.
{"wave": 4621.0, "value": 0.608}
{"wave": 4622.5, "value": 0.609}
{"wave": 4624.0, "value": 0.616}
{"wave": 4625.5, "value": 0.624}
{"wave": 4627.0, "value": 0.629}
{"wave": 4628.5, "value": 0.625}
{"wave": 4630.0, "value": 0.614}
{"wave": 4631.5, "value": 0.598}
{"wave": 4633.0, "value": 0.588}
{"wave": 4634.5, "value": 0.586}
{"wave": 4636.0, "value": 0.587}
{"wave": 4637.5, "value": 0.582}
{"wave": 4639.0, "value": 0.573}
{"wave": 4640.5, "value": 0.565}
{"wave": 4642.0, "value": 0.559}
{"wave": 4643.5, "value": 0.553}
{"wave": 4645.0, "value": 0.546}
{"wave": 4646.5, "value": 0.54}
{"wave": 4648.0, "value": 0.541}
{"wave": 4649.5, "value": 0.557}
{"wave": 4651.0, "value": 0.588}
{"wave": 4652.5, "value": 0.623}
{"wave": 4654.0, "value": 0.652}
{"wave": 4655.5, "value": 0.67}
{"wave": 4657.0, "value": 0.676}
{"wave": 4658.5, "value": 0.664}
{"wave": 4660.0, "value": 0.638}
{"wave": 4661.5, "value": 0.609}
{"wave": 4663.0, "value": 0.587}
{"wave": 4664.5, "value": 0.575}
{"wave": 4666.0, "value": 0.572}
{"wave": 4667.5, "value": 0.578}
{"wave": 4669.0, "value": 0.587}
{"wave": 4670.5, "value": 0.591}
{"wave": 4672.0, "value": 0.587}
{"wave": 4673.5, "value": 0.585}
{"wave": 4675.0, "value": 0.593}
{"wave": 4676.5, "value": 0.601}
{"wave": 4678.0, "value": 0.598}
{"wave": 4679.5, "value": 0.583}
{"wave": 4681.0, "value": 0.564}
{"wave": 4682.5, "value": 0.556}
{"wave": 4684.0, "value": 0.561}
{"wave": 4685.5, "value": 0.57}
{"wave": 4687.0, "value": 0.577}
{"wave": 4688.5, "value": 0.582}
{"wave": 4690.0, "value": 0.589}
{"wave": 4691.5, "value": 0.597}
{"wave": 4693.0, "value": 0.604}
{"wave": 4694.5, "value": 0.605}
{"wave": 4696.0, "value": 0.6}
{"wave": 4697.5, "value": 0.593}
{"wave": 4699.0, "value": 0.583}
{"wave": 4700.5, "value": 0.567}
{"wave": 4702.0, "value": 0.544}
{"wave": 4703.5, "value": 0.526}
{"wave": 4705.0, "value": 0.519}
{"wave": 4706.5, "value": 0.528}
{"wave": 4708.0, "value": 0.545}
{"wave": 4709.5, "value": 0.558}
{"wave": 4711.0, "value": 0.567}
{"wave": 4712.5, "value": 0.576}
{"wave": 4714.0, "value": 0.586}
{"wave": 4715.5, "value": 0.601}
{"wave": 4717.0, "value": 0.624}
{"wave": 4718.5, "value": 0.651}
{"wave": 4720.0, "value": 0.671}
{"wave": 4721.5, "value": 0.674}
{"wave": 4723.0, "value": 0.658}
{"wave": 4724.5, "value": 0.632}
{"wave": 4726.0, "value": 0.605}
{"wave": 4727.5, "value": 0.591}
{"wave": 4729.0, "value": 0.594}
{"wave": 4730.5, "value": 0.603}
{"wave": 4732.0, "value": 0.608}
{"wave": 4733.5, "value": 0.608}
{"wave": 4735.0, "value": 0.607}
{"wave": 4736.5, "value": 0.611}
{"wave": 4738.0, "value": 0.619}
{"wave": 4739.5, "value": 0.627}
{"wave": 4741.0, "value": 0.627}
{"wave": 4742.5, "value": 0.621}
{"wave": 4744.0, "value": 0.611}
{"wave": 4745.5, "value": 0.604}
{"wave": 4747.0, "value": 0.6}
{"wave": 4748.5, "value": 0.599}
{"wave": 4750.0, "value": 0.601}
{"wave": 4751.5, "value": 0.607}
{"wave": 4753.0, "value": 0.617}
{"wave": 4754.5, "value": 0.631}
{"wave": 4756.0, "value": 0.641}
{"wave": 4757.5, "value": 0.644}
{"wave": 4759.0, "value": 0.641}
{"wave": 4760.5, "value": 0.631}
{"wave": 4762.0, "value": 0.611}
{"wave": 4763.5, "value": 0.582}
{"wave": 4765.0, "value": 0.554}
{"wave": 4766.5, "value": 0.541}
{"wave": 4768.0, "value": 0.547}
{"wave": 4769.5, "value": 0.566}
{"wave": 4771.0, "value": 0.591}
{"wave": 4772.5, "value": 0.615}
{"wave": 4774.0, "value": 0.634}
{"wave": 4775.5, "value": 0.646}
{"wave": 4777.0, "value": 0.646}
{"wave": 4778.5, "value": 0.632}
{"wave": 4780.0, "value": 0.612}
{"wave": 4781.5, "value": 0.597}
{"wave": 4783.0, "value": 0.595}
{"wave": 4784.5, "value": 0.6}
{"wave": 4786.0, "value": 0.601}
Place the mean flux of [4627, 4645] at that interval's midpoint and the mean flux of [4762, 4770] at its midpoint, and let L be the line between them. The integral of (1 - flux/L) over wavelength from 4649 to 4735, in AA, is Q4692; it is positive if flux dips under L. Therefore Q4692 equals -3.0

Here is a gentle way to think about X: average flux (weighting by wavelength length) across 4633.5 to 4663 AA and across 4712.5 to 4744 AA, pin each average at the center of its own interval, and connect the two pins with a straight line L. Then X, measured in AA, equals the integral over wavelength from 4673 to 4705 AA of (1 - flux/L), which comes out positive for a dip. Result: 1.53 AA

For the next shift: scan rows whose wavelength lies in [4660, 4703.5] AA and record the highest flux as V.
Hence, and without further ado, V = 0.638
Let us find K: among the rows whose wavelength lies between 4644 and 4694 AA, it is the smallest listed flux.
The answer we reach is 0.54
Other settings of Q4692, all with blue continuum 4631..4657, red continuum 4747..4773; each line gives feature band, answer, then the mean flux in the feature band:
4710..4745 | -1.1 AA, 0.616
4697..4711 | 1.0 AA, 0.552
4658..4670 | -0.2 AA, 0.6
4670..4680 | 0.0 AA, 0.591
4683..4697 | 0.1 AA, 0.587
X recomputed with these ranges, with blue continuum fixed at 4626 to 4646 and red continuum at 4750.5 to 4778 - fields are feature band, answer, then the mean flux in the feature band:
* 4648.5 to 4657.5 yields -0.5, 0.624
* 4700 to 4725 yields 0.4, 0.59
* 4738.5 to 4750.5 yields -0.1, 0.612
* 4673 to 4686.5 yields 0.3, 0.579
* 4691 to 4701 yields 0.0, 0.593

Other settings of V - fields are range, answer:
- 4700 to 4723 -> 0.674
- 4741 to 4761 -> 0.644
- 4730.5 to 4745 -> 0.627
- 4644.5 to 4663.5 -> 0.676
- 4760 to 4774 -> 0.634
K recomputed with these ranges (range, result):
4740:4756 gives 0.599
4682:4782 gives 0.519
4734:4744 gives 0.607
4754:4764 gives 0.582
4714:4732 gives 0.586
